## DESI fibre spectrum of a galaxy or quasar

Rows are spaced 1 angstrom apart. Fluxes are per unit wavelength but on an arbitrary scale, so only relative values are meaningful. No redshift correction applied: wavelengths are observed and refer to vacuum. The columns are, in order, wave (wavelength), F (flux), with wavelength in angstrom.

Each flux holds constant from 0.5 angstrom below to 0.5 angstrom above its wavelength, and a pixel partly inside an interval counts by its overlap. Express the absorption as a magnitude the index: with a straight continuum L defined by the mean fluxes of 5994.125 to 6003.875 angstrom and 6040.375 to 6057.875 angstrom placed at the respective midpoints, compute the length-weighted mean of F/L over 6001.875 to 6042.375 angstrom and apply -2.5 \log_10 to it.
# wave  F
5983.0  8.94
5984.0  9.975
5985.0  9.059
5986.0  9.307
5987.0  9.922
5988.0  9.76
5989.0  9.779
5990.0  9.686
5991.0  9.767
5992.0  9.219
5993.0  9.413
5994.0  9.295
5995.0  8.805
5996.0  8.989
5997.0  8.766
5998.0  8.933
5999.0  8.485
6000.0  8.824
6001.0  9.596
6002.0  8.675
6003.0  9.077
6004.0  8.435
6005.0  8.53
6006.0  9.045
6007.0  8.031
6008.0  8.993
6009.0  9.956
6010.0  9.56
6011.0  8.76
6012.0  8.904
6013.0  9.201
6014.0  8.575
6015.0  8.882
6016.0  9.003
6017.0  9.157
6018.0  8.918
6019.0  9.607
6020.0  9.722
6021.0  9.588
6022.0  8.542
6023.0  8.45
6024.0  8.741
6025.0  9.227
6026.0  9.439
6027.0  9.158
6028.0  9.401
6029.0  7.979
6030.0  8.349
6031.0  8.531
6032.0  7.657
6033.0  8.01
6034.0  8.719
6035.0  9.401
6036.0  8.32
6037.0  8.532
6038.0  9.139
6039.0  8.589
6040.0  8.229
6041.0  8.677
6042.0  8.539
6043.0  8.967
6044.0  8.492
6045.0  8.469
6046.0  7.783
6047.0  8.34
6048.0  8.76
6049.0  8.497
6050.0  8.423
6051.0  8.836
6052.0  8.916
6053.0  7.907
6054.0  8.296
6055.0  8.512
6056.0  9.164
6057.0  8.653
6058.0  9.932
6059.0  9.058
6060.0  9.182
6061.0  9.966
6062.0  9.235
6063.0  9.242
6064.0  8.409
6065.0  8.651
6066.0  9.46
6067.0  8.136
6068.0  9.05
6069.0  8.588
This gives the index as -0.01 mag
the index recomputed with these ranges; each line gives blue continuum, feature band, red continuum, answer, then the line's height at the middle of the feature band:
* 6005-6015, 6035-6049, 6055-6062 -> 0.07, 9.16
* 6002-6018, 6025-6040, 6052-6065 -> 0.03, 8.94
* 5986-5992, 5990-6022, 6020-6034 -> 0.02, 9.27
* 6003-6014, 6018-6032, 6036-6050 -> -0.02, 8.74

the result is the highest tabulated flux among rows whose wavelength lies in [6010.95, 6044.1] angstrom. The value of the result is 9.722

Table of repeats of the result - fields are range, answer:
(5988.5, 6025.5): 9.956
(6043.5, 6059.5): 9.932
